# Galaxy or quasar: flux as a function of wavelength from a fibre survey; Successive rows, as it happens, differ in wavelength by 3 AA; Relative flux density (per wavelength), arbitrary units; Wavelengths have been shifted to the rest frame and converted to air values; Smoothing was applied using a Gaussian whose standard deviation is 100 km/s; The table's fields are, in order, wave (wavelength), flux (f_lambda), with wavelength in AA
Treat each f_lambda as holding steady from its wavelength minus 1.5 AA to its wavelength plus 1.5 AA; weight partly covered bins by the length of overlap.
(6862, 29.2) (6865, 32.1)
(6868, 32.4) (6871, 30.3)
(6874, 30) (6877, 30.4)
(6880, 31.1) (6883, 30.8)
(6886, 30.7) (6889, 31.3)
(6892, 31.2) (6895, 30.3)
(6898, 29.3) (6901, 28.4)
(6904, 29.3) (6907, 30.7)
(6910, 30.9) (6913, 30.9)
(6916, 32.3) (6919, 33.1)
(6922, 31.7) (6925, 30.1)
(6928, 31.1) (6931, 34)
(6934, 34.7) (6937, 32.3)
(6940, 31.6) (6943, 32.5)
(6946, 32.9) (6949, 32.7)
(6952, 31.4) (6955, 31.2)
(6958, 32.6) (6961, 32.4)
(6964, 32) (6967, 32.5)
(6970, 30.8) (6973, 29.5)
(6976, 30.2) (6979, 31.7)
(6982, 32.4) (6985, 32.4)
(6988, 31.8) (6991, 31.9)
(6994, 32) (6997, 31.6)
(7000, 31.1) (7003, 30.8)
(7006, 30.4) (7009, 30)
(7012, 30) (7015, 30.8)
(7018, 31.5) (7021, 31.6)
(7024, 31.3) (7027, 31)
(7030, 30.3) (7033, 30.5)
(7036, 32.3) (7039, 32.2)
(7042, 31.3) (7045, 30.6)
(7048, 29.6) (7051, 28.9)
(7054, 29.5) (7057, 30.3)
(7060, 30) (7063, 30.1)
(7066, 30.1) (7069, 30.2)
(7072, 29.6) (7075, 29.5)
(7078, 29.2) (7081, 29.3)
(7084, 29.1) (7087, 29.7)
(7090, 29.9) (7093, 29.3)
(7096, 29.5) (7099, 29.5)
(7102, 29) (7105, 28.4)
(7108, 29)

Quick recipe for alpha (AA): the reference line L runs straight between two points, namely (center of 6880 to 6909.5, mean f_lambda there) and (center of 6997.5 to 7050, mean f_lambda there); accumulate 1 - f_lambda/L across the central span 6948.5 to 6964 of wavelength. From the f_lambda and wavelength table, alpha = -0.73 AA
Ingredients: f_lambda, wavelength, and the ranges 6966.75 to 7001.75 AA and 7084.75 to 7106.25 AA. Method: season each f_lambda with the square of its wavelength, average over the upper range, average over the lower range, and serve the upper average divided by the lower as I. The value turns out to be 0.96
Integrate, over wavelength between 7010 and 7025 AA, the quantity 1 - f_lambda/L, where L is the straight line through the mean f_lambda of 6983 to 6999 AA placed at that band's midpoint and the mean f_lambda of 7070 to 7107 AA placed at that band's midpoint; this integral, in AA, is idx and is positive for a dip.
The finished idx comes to 0.1 AA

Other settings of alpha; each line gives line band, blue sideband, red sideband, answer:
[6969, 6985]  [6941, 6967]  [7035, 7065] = 0.37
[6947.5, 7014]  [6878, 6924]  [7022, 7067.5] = -1.67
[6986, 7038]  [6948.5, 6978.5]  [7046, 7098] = -0.79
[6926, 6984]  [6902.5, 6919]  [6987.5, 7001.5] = -1.20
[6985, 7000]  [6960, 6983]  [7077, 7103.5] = -0.37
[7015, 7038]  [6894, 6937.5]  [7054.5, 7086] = -0.80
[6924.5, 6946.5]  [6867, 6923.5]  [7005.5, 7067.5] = -1.26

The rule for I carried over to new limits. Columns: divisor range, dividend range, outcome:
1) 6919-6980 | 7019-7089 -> 0.98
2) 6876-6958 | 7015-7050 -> 1.02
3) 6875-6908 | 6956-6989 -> 1.07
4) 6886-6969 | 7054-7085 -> 0.98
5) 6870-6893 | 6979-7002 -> 1.07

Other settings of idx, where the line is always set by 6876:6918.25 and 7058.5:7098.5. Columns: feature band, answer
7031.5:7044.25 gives -0.7 AA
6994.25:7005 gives -0.4 AA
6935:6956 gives -1.3 AA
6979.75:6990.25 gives -0.7 AA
